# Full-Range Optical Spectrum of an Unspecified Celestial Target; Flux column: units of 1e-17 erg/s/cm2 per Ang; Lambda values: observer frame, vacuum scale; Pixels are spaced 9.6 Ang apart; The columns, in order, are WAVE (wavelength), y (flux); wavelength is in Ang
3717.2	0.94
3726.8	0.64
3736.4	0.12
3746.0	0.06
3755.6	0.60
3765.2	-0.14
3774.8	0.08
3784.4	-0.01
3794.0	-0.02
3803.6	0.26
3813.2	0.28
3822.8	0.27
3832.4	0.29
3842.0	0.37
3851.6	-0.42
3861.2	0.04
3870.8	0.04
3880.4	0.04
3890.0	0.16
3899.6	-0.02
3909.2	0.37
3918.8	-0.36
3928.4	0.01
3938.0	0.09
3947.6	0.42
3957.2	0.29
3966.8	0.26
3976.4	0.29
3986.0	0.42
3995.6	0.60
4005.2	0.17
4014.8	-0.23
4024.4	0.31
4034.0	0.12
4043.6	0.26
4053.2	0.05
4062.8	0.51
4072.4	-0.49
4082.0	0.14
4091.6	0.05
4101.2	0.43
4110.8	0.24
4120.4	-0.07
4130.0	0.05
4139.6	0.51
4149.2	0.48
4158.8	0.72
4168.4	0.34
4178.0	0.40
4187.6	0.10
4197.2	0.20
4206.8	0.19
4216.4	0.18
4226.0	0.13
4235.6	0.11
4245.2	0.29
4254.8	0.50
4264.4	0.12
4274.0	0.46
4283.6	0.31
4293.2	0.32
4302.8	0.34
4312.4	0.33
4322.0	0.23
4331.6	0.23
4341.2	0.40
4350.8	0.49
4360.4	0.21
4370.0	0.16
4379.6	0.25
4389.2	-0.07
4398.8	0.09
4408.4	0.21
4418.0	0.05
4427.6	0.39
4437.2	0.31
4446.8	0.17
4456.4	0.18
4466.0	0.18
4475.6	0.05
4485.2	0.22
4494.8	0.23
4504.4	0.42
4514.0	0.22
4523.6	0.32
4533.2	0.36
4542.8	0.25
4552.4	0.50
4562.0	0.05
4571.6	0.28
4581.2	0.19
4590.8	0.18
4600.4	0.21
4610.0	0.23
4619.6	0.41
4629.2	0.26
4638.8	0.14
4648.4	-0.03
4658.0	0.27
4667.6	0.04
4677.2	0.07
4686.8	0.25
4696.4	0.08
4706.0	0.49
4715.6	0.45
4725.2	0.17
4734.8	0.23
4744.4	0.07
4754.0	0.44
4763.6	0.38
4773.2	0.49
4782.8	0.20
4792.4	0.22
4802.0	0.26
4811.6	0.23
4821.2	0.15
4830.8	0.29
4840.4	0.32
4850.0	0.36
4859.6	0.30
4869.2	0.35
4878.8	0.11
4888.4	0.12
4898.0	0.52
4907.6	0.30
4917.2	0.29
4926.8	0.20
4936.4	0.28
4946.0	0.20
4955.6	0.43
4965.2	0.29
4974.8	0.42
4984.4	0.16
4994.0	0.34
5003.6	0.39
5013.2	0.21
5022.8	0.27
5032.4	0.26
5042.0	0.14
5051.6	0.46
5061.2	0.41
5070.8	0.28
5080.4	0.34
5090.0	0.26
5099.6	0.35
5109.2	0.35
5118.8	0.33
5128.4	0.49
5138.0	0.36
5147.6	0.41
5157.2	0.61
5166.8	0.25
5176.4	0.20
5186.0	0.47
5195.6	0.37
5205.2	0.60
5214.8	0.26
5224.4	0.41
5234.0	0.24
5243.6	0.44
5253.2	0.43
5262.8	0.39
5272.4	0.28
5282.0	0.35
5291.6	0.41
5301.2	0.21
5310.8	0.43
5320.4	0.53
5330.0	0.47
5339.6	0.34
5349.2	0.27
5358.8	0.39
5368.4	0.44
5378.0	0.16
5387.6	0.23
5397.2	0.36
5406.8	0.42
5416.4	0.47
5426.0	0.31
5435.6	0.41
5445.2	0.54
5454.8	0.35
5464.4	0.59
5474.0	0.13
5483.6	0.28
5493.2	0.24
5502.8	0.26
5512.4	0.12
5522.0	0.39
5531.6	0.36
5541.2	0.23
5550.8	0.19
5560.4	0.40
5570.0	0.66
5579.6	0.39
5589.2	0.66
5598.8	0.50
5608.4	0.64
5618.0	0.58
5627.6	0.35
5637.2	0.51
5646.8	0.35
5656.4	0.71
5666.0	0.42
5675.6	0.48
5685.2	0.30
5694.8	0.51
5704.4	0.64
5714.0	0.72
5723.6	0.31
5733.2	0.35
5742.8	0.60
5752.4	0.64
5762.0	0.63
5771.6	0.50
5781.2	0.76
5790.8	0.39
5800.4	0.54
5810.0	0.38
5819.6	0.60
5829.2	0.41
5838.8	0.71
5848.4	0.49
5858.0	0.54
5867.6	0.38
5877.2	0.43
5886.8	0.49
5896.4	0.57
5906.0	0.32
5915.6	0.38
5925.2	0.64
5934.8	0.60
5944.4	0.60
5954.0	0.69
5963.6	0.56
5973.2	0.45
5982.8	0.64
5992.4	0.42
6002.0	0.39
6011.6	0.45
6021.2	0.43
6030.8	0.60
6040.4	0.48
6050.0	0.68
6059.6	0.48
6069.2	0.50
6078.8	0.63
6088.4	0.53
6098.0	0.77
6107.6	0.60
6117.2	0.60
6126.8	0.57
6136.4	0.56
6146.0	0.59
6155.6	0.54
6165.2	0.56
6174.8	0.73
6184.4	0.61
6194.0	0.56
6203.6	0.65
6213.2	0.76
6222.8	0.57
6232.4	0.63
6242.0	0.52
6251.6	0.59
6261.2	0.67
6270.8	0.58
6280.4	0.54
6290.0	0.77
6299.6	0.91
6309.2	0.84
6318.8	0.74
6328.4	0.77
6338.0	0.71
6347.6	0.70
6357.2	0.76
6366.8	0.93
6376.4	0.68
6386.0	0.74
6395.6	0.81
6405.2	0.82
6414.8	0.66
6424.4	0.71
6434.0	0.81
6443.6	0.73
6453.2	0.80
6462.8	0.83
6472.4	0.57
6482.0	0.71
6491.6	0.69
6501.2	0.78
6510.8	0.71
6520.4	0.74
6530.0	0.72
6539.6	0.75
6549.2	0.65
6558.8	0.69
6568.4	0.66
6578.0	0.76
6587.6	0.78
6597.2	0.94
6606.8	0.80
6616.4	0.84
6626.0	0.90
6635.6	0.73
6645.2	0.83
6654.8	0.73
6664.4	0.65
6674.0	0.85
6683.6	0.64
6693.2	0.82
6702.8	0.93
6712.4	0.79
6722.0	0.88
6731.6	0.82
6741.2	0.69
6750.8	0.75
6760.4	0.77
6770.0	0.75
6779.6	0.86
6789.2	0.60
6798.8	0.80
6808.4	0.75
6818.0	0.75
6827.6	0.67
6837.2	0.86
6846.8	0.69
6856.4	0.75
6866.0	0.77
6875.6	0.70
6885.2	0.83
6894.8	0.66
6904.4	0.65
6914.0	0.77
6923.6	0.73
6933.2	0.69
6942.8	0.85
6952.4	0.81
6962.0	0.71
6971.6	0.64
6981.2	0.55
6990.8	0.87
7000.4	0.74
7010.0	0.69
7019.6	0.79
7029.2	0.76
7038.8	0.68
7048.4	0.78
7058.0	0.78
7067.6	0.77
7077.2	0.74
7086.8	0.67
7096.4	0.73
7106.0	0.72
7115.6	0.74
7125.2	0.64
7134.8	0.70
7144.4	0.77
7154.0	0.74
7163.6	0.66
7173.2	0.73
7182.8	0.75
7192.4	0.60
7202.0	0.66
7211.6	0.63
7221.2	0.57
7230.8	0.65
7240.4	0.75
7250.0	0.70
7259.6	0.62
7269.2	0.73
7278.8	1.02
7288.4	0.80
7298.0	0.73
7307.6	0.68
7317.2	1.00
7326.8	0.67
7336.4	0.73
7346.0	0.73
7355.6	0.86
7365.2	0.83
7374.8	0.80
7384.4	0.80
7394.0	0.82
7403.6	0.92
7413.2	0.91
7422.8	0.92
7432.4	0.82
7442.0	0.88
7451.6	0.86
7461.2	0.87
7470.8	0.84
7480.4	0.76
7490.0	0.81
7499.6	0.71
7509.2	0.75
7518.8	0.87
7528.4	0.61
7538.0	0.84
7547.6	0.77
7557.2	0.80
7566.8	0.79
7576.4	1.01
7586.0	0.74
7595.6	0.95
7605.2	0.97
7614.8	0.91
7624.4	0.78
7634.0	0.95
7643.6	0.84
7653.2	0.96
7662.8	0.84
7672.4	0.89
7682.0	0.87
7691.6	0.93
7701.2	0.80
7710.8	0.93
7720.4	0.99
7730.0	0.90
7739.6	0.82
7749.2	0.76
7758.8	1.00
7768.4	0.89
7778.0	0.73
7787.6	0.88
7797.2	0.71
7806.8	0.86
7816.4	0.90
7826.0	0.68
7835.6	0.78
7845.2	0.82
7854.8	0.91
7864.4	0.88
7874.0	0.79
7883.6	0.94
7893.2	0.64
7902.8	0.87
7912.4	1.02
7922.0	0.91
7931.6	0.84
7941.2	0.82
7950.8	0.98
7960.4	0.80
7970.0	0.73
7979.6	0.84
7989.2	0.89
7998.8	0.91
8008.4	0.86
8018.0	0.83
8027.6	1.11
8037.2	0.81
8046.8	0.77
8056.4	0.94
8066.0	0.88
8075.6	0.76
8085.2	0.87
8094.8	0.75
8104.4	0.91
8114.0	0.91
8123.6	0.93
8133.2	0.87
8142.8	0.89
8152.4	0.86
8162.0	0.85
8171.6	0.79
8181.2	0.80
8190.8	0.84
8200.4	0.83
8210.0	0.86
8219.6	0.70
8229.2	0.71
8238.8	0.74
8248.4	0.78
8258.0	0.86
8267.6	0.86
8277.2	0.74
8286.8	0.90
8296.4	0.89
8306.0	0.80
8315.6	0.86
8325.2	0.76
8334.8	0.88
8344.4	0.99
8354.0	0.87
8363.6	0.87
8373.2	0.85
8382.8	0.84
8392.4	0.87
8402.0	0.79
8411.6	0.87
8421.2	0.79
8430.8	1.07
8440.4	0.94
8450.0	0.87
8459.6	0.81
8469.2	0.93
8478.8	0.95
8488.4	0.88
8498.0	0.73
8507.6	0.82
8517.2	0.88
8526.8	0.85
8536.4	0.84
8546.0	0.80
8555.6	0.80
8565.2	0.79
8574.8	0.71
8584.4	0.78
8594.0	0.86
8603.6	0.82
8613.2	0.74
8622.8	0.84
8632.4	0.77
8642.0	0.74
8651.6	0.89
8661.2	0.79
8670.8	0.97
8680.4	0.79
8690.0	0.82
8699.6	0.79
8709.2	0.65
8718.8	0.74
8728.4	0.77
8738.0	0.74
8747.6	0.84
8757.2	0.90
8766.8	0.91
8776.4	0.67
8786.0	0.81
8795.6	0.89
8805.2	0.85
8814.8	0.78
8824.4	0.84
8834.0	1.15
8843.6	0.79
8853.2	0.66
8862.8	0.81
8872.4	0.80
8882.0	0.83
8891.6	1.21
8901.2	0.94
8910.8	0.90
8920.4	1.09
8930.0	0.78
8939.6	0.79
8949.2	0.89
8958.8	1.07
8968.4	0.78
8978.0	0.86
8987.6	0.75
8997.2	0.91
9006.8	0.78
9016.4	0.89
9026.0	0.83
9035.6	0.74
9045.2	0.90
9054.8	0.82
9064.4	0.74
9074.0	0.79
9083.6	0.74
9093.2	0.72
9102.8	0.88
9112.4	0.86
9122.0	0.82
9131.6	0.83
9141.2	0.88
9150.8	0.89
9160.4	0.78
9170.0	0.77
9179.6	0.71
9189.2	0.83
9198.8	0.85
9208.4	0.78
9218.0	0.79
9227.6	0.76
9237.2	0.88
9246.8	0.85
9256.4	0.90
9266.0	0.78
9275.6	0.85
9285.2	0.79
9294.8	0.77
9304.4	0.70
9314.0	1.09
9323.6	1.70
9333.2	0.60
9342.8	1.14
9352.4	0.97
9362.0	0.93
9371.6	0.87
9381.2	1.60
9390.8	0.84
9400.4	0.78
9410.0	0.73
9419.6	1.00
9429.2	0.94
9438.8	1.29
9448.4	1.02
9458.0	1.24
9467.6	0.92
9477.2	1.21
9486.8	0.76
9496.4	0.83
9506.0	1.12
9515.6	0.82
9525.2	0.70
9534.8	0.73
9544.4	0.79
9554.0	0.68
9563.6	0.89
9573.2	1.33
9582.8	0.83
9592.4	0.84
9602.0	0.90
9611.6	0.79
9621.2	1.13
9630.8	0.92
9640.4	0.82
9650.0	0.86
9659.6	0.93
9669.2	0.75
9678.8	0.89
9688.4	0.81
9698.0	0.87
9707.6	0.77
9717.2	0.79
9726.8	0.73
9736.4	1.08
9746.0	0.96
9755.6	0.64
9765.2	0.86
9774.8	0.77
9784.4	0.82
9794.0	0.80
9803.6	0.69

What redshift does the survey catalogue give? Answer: 0.396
